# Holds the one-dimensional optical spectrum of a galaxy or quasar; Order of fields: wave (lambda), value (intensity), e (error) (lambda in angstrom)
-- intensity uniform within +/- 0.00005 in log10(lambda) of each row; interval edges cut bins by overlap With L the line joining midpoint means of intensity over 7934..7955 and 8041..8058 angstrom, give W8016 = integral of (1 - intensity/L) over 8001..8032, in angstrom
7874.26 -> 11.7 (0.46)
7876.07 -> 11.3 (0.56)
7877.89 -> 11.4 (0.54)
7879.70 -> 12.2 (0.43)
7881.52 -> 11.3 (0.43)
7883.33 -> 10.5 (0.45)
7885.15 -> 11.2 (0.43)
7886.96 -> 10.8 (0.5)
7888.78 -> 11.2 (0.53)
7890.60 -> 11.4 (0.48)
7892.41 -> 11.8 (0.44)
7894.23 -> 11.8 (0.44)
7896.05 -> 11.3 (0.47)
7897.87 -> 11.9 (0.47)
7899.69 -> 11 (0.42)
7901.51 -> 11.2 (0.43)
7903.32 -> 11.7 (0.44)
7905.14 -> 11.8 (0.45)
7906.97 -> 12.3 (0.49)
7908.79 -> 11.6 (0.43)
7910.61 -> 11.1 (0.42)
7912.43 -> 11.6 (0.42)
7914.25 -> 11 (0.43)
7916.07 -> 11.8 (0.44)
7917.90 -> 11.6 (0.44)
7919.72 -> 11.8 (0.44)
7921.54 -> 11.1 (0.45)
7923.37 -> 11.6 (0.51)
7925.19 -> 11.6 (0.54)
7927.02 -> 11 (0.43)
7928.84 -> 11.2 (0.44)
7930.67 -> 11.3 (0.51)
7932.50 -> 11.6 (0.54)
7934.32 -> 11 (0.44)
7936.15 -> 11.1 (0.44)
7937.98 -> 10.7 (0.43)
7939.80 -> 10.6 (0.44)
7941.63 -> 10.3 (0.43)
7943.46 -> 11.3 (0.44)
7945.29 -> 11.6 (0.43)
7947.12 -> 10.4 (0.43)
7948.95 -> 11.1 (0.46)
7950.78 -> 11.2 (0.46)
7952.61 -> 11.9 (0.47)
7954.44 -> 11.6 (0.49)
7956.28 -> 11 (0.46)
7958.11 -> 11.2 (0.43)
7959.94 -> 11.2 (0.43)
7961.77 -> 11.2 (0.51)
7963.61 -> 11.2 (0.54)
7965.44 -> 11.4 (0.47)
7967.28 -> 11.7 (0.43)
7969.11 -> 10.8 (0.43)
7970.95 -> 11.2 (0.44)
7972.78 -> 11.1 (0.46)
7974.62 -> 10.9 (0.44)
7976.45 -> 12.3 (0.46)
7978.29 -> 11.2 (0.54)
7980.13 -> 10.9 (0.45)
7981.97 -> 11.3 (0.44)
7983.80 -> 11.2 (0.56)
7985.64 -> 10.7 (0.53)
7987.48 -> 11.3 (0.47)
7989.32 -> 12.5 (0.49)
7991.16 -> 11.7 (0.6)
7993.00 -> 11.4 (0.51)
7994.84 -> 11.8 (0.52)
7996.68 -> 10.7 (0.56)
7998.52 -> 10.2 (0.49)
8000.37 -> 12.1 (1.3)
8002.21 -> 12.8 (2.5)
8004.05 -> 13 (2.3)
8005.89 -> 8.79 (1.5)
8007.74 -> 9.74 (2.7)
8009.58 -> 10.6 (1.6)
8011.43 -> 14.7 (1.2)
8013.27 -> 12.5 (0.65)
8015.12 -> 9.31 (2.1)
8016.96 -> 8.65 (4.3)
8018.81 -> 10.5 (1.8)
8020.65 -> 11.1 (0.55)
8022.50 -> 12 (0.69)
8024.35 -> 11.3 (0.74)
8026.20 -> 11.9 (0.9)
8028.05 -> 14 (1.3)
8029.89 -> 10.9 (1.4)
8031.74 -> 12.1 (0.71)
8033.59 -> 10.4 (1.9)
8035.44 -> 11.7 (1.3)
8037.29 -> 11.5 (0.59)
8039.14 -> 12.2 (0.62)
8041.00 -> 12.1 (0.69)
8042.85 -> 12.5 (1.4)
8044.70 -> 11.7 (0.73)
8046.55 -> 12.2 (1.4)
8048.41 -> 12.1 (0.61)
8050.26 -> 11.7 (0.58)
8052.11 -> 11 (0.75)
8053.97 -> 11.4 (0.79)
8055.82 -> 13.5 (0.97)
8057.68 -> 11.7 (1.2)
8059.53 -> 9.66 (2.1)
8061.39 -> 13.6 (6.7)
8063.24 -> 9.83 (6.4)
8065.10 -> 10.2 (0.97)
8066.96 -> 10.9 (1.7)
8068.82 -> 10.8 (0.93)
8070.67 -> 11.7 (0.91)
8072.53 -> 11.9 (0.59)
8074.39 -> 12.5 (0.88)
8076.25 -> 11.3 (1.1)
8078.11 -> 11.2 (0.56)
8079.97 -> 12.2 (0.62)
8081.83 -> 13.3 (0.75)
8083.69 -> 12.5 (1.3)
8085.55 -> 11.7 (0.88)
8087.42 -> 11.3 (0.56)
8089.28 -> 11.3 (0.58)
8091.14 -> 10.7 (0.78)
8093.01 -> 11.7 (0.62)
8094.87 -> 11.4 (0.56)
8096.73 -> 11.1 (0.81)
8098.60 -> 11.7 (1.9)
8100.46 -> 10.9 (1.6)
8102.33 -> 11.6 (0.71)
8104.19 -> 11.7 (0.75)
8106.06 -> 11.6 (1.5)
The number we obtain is 0.8 angstrom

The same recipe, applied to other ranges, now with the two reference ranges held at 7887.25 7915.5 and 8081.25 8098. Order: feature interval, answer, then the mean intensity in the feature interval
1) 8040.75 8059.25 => -0.5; 11.9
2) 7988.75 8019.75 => 0.9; 11.2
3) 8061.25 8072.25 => 0.5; 11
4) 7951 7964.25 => 0.2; 11.3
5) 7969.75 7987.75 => 0.6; 11.2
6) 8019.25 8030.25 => -0.3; 11.9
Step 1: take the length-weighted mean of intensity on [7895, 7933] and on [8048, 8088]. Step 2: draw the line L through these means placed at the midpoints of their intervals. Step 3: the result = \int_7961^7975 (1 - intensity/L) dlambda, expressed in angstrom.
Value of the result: 0.4 angstrom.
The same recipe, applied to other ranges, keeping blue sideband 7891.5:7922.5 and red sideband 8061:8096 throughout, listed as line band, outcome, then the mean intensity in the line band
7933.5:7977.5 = 1.5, 11.2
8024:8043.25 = -0.5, 11.9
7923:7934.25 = 0.2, 11.3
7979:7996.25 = 0.2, 11.4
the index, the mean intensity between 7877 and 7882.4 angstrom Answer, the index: 11.6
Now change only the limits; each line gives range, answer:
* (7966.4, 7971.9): 11.2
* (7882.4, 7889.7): 10.9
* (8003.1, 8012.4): 11.4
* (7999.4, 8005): 12.6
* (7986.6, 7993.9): 11.7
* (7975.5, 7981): 11.5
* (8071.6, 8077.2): 11.9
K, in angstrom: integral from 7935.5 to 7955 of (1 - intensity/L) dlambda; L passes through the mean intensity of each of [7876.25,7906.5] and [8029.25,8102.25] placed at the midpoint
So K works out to 0.7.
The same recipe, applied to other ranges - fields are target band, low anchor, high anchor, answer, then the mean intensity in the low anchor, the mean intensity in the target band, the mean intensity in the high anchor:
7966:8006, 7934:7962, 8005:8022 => -2.00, 11.1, 11.4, 10.7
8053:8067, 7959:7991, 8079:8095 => 0.37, 11.3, 11.4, 11.8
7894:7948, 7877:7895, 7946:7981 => -0.09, 11.4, 11.3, 11.2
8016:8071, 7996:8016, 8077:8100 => -0.08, 11.3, 11.5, 11.7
